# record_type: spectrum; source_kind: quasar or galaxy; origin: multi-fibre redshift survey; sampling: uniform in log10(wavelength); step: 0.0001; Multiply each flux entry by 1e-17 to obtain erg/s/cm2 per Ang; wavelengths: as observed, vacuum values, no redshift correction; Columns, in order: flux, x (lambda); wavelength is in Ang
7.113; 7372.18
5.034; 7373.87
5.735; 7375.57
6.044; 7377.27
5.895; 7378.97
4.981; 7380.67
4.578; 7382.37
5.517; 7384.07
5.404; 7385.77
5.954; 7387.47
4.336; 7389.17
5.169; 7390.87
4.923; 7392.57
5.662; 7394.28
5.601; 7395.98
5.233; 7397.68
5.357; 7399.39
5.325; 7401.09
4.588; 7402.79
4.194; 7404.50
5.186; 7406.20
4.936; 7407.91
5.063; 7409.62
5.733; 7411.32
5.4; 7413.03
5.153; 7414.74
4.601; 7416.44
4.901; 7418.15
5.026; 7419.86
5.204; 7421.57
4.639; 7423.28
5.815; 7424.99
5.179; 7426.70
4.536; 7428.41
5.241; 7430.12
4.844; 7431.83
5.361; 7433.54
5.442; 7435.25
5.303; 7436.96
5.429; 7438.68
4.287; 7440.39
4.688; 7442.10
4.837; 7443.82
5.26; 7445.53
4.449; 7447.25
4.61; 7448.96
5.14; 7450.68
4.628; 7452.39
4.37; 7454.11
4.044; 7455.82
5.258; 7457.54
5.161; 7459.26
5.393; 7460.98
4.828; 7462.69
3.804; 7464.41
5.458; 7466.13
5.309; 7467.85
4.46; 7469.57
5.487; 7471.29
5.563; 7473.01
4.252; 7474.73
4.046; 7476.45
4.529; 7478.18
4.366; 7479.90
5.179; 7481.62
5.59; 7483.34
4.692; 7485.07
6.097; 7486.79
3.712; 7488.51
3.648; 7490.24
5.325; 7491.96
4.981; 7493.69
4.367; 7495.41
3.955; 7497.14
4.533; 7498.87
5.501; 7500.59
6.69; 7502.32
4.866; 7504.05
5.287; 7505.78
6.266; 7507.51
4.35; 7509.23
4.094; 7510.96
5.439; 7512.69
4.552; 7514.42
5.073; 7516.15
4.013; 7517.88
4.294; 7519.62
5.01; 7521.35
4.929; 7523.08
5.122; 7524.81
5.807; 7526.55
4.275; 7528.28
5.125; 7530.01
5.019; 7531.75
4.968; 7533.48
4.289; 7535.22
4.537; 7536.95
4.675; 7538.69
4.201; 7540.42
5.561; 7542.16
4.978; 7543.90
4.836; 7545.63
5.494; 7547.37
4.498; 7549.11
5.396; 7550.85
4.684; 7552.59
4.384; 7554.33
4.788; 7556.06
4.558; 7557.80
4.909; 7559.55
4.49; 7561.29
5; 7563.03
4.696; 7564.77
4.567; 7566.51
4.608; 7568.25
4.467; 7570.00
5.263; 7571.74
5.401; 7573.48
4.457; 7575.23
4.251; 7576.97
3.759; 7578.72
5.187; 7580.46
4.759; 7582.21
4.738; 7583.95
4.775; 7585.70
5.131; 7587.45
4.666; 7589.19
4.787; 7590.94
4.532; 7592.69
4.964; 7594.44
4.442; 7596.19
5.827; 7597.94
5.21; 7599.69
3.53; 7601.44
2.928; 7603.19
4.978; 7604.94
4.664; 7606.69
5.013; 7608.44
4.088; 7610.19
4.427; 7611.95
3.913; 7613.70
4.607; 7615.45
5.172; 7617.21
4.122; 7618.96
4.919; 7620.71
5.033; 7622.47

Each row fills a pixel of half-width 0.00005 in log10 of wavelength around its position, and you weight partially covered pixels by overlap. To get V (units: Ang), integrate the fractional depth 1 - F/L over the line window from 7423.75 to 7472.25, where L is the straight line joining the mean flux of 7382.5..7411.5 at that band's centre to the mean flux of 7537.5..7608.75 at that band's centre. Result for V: 0.8 Ang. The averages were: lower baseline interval 5.16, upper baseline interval 4.73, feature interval 4.95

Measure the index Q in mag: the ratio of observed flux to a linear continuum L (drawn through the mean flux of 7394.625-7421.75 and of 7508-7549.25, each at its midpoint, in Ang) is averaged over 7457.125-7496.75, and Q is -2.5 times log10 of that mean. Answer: 0.02 mag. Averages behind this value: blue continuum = 5.1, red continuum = 4.82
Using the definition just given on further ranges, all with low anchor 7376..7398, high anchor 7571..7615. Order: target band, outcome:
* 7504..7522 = 0.02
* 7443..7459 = 0.08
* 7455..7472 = 0.03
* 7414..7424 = 0.07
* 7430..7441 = 0.01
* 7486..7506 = 0.01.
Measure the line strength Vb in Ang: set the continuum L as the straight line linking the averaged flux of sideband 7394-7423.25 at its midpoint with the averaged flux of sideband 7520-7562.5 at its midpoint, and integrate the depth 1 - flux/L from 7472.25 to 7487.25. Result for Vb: 0.2 Ang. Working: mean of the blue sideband 5.1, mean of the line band 4.89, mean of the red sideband 4.85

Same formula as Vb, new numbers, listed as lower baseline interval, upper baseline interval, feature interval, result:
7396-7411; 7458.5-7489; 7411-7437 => -0.7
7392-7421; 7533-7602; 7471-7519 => 0.5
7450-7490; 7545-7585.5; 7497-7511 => -1.1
